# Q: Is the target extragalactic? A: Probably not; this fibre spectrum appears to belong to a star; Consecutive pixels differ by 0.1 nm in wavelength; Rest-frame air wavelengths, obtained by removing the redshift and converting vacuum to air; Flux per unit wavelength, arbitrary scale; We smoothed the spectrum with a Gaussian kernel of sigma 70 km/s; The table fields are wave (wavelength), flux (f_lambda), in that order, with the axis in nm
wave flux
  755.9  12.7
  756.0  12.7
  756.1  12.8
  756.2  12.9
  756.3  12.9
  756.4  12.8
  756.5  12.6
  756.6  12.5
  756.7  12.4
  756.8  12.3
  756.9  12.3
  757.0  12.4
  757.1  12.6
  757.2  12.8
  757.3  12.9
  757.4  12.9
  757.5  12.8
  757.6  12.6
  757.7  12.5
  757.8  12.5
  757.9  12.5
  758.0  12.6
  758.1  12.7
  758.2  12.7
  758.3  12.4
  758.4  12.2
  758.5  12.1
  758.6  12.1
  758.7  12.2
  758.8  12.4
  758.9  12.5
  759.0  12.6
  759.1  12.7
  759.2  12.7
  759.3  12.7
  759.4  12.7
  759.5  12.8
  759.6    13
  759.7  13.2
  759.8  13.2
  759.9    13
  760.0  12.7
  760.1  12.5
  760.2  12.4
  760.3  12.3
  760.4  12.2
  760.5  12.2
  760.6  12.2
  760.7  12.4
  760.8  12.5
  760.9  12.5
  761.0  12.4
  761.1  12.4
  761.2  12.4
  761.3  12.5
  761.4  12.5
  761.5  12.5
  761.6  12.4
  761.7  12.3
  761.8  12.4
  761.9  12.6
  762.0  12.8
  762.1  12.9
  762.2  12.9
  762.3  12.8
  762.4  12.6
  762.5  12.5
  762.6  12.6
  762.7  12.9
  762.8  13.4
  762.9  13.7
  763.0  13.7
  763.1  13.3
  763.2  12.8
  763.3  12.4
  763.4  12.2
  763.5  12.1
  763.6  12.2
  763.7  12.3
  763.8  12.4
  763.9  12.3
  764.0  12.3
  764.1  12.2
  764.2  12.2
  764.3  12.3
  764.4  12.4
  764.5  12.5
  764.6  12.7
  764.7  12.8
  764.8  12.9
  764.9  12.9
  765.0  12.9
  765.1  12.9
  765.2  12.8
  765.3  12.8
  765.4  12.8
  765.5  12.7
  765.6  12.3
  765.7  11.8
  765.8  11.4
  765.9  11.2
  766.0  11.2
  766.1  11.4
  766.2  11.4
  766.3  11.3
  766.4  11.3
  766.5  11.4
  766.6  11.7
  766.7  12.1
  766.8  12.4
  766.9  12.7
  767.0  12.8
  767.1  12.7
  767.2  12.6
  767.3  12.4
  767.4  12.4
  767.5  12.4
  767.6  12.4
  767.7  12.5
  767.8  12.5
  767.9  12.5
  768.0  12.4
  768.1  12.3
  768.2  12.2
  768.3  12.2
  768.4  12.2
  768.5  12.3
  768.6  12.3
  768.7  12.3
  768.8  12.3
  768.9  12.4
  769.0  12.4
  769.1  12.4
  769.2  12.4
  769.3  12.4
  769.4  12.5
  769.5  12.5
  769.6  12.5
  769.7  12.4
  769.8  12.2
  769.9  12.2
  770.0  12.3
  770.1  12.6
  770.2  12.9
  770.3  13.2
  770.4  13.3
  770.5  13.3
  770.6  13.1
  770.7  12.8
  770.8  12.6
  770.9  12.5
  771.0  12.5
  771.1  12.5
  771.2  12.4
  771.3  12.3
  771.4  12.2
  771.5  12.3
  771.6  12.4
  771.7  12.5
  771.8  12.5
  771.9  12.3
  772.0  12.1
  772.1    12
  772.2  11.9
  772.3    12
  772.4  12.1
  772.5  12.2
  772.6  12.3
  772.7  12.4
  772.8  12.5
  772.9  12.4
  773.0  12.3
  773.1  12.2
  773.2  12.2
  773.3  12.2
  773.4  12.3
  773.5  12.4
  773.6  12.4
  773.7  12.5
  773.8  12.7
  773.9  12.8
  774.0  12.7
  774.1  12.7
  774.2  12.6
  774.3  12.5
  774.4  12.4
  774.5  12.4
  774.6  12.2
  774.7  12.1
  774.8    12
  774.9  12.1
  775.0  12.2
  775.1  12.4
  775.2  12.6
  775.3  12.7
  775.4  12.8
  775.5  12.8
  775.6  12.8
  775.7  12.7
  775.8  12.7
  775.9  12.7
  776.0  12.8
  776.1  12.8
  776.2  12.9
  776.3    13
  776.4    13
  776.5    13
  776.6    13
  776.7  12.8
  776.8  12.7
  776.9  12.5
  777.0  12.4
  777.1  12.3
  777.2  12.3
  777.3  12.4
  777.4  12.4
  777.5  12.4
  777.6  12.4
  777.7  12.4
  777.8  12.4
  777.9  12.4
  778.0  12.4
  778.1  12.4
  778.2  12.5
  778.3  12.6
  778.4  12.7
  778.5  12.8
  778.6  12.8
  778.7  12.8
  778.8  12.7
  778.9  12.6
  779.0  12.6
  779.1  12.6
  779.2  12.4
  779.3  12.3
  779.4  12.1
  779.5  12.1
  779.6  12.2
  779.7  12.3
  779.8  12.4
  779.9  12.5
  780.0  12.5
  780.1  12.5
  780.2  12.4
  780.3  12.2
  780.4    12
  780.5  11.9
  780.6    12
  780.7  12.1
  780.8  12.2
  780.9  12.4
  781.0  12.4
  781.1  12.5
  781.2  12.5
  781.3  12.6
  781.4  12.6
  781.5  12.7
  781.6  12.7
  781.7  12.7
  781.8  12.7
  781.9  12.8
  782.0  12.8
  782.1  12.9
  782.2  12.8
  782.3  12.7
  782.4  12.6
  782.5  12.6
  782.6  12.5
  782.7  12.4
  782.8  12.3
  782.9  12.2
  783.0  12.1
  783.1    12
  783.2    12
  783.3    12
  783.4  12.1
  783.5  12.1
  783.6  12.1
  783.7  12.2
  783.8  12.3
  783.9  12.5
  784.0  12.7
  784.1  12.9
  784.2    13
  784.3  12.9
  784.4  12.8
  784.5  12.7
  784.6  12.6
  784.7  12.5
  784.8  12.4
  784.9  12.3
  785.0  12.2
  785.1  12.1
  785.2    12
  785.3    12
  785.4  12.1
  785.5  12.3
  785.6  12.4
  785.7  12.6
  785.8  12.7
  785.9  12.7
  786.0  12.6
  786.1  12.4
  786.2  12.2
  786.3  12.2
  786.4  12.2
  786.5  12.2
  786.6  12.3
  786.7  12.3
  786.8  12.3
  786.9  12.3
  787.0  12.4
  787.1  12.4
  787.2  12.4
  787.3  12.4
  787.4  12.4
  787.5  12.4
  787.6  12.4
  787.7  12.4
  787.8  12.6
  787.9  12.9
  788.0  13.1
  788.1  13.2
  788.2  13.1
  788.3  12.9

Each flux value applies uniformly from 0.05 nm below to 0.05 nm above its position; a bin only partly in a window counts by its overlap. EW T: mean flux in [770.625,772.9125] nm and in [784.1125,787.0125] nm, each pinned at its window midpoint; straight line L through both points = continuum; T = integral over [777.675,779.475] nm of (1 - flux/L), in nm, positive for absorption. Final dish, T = -0.02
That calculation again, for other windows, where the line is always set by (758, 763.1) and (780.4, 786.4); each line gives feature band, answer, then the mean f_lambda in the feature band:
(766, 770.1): 0.104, 12.2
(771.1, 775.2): 0.059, 12.3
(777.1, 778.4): 0.005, 12.4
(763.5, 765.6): 0.007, 12.5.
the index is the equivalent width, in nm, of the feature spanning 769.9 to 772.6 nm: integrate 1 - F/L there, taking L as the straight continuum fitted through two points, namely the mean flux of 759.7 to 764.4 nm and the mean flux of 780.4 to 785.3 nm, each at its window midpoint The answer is 0.006 nm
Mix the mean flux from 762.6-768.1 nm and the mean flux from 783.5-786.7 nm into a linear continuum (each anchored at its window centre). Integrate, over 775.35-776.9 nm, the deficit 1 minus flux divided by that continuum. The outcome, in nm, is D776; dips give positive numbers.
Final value -0.052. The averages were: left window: 12.4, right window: 12.4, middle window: 12.8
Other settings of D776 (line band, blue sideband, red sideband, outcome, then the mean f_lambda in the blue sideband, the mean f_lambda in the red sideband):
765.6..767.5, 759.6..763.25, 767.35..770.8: 0.097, 12.7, 12.5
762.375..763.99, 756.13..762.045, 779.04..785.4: -0.022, 12.6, 12.4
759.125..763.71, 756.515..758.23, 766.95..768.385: -0.043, 12.6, 12.4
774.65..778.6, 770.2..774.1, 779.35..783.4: -0.046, 12.5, 12.4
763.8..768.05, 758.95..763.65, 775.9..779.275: 0.122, 12.7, 12.6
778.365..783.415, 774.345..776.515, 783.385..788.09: 0.028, 12.6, 12.4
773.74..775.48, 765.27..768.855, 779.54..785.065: -0.025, 12.2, 12.4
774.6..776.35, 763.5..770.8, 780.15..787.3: -0.028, 12.4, 12.4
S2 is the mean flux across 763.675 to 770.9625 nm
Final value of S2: 12.4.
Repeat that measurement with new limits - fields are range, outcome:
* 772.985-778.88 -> 12.5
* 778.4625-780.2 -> 12.5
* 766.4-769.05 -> 12.3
